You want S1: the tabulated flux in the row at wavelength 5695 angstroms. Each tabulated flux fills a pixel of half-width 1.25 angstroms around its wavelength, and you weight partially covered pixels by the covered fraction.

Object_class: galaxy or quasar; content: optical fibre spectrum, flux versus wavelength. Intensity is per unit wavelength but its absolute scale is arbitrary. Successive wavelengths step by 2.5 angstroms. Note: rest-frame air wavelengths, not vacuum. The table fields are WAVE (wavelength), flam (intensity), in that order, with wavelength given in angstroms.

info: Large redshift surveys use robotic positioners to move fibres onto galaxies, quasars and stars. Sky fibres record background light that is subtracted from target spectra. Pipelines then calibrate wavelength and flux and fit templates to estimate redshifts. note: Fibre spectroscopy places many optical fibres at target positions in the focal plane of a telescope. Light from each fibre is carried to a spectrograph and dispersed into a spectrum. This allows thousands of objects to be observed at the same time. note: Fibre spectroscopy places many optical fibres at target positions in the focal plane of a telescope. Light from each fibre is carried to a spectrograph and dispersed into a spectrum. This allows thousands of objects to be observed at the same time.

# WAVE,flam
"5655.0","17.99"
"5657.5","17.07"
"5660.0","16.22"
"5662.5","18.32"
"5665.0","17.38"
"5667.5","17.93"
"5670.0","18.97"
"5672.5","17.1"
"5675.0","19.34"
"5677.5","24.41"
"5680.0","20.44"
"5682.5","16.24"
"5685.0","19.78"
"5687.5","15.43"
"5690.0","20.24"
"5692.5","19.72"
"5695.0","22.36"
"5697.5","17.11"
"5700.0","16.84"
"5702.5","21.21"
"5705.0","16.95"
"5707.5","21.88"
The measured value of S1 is 22.36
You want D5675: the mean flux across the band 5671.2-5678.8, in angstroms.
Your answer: 20.3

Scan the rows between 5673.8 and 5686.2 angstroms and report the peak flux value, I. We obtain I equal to 24.41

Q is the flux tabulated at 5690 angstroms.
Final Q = 20.24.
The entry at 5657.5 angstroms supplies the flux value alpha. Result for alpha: 17.07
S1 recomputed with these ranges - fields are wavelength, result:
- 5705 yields 16.95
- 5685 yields 19.78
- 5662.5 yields 18.32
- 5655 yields 17.99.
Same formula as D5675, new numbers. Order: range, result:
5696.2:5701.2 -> 17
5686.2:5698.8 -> 19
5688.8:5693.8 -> 20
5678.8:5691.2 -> 18.4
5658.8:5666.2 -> 17.3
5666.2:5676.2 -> 18.3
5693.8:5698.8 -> 19.7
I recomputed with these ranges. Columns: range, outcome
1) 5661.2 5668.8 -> 18.32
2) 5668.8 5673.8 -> 18.97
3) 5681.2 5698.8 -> 22.36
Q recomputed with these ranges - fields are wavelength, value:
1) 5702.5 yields 21.21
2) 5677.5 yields 24.41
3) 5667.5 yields 17.93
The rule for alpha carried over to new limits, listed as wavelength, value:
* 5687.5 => 15.43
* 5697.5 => 17.11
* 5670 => 18.97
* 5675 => 19.34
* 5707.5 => 21.88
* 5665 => 17.38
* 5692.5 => 19.72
